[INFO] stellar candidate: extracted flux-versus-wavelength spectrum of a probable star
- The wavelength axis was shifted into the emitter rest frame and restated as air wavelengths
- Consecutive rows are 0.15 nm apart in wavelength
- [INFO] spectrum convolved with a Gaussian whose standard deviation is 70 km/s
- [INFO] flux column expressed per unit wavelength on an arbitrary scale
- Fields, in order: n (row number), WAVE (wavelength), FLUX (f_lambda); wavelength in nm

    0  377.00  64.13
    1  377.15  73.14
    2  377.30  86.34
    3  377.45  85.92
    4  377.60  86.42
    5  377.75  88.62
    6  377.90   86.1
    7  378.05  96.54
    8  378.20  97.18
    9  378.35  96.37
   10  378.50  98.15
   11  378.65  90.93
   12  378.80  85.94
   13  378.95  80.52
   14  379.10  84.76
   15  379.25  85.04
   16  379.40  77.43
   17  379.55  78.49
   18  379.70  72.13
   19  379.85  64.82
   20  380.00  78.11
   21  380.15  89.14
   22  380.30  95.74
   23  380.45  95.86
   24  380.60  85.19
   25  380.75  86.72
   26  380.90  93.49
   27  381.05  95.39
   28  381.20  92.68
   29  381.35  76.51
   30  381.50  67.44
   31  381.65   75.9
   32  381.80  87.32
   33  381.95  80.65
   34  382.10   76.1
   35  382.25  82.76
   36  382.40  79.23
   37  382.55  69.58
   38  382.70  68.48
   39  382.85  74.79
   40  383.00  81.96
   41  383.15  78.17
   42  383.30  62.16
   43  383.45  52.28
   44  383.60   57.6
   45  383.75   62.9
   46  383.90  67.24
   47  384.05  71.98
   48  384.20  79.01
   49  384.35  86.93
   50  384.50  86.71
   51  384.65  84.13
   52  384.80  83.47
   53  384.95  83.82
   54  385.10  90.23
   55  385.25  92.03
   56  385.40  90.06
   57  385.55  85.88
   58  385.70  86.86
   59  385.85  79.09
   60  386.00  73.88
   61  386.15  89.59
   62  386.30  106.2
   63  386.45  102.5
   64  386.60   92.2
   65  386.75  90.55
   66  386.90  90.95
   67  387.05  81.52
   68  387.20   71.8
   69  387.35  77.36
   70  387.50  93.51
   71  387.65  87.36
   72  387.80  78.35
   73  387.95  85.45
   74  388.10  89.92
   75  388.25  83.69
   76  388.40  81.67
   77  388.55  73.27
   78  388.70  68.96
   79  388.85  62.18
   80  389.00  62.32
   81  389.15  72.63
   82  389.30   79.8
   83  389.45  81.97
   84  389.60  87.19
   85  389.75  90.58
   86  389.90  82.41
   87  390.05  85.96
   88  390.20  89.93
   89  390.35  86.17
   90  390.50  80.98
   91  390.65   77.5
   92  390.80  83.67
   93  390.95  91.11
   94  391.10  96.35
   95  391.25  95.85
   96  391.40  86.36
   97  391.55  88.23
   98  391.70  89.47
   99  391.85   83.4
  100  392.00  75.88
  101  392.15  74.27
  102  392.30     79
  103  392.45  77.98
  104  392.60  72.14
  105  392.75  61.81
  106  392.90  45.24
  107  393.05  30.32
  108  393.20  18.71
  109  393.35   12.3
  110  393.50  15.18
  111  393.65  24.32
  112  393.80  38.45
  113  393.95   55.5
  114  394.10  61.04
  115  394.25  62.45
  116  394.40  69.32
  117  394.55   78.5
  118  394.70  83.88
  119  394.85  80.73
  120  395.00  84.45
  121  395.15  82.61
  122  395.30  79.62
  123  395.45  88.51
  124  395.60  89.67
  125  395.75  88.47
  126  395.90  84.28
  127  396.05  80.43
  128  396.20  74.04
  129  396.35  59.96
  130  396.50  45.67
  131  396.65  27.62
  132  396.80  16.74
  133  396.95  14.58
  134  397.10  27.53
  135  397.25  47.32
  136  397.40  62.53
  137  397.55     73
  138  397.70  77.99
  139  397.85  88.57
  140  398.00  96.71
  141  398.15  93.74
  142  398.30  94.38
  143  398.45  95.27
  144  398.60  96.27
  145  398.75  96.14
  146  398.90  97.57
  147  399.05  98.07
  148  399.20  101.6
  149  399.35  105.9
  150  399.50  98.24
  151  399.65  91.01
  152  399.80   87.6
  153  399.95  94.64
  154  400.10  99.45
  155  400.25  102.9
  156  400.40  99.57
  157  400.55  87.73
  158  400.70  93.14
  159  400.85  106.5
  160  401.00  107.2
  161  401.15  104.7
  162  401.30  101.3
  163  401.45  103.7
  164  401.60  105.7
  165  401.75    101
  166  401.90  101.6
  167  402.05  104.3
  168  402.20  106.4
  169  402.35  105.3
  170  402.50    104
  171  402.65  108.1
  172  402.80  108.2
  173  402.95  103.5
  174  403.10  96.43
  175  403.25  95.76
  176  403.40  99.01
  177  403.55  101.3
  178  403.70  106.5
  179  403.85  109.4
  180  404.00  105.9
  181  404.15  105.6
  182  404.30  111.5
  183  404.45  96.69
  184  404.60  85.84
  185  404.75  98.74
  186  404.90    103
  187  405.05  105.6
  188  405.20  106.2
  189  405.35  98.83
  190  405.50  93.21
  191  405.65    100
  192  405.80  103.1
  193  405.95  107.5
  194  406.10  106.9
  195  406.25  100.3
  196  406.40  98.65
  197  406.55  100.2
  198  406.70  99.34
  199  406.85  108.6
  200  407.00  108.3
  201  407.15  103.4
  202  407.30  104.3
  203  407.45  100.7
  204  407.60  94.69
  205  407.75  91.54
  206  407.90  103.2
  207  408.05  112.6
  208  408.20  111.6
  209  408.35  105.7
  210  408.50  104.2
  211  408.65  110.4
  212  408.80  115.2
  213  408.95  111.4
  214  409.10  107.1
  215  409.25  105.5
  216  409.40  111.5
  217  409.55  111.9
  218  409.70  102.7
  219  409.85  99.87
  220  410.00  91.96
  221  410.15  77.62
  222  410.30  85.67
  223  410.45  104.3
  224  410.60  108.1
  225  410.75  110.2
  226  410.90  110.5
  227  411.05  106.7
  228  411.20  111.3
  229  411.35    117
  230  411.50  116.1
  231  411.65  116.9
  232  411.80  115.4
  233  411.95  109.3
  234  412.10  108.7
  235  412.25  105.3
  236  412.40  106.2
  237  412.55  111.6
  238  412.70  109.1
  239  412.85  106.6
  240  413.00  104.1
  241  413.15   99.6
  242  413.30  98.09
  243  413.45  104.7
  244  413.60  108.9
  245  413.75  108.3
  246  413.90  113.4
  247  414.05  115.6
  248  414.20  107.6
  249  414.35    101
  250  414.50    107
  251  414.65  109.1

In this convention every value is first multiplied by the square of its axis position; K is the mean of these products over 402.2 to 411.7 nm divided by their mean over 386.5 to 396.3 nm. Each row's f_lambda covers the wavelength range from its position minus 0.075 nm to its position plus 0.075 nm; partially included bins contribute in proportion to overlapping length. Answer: 1.5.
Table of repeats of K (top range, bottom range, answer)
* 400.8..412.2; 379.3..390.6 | 1.43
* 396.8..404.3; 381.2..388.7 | 1.26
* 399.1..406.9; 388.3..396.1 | 1.48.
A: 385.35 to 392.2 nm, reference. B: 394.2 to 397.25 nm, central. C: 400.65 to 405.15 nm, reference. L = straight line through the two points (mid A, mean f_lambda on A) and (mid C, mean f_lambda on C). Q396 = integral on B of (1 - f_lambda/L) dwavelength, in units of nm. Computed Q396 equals 0.90 nm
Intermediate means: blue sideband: 84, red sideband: 103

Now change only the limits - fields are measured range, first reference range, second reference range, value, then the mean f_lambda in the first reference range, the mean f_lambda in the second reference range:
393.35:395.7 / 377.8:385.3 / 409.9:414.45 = 0.696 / 81.3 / 106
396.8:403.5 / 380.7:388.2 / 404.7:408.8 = 0.351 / 81.6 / 103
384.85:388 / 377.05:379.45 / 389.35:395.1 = -0.388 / 87.3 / 70.6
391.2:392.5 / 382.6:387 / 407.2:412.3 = 0.070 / 81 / 106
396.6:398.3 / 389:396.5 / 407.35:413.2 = 0.473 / 72.3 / 106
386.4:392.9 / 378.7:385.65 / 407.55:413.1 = 0.372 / 80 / 106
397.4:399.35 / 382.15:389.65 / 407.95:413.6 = 0.033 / 80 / 107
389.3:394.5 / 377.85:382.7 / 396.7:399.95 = 0.747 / 84.2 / 79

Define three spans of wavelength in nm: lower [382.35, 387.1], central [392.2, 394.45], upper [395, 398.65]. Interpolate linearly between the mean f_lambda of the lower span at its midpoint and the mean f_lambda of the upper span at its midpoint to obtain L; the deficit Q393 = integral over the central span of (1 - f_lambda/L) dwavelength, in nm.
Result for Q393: 0.769 nm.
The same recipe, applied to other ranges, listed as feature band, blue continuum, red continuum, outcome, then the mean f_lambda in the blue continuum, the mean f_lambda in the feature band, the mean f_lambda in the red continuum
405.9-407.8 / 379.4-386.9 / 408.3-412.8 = 0.028 nm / 81.4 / 102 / 107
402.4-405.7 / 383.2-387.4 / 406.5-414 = -0.075 nm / 81.4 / 102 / 106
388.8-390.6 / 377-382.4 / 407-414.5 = 0.219 nm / 84.6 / 80.4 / 106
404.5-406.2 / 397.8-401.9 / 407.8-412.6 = 0.035 nm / 98.2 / 101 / 107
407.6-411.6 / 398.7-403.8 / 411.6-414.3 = 0.024 nm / 101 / 105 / 108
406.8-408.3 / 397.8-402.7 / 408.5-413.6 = 0.004 nm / 99.4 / 104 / 106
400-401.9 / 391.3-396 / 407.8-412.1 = -0.365 nm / 66.7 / 101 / 107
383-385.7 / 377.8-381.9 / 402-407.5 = 0.337 nm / 85.7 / 77.7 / 103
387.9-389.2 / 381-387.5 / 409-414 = 0.142 nm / 80.7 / 75.4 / 106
